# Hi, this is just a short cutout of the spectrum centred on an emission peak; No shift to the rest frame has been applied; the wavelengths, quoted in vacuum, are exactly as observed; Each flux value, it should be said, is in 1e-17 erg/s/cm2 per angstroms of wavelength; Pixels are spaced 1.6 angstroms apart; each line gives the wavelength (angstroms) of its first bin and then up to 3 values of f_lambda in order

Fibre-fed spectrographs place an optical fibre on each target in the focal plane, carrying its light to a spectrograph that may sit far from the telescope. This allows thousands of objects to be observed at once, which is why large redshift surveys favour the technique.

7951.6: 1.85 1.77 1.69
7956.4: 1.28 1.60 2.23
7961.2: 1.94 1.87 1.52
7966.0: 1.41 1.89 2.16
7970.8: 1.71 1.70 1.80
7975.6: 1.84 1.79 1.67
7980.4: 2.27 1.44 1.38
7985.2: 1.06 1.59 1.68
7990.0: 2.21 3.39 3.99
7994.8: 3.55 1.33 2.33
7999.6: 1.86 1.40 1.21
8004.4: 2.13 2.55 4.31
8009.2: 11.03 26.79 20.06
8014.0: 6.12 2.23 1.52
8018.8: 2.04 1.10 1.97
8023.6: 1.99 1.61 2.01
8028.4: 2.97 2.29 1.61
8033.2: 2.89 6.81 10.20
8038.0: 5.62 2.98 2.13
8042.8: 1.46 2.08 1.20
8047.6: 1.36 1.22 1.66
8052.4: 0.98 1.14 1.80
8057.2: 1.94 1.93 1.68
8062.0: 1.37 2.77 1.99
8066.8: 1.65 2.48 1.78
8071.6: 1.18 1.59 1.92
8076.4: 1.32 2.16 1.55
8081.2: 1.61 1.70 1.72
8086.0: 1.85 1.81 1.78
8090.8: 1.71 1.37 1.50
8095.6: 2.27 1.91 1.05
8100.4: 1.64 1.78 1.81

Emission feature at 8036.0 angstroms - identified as [N II] 6583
